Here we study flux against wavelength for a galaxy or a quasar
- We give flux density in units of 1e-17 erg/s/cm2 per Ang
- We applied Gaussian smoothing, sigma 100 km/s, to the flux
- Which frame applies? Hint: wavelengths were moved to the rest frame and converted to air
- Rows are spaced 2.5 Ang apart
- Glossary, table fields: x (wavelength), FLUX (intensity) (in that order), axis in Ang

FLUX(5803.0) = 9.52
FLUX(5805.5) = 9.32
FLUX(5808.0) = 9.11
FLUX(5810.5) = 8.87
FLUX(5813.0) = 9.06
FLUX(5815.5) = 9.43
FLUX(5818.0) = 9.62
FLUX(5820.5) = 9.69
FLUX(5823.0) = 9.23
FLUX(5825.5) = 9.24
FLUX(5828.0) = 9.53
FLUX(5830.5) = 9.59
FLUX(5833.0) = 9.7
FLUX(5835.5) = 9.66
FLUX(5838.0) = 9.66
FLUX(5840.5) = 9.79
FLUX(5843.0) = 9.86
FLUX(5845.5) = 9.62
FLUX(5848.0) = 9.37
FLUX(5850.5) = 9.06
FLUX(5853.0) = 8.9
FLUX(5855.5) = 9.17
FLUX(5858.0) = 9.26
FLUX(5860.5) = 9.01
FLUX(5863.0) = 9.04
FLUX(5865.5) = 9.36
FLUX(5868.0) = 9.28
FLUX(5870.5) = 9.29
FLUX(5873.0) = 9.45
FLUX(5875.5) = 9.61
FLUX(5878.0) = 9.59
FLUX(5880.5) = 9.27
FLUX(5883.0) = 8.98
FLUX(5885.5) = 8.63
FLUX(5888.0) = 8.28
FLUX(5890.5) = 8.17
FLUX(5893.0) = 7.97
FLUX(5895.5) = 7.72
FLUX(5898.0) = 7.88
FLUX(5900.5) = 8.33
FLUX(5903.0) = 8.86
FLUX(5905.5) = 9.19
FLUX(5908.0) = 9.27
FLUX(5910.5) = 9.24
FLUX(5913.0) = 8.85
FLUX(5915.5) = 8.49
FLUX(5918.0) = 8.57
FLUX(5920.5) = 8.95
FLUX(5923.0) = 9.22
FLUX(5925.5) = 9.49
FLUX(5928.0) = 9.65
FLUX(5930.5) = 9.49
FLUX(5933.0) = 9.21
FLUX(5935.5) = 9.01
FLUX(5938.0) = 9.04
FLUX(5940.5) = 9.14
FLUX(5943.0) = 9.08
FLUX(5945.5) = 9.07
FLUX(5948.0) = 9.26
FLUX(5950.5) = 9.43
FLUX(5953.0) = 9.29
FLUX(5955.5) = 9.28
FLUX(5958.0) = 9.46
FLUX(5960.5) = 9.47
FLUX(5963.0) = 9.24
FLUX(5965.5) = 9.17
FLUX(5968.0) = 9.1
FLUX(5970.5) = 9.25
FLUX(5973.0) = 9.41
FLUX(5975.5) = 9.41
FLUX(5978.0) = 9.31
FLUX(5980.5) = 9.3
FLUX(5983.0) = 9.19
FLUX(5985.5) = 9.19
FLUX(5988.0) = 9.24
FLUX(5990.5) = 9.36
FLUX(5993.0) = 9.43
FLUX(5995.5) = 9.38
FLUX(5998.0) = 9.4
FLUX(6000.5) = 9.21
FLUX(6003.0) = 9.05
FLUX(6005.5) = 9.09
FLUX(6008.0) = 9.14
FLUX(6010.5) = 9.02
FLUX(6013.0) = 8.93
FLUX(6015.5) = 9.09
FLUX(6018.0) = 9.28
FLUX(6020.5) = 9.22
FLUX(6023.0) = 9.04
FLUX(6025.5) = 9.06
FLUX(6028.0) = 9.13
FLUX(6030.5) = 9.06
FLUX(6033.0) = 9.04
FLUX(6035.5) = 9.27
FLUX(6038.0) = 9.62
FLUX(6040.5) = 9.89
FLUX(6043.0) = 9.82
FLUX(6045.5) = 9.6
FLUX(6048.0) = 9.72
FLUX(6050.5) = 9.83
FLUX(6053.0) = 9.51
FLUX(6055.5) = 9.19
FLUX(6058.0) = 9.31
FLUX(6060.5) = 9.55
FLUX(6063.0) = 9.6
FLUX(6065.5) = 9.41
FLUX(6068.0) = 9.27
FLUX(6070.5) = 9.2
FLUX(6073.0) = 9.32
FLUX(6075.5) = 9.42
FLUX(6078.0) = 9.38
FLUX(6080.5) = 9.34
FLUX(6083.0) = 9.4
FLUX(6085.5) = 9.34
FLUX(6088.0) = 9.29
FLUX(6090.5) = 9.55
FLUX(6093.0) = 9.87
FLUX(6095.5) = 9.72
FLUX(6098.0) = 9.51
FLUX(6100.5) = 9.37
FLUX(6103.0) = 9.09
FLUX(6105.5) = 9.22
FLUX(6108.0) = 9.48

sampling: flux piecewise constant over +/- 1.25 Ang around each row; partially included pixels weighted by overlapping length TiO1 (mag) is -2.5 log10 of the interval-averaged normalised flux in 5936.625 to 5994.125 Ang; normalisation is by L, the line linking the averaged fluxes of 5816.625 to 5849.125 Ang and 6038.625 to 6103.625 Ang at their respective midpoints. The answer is 0.03 mag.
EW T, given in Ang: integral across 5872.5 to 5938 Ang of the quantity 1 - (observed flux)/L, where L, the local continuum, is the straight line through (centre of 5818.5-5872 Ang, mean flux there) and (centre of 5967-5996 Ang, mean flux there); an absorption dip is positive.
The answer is 3.2 Ang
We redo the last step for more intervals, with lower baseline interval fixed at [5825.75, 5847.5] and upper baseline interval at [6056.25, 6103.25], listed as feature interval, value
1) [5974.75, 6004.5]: 0.7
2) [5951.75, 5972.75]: 0.5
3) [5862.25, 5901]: 3.2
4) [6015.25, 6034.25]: 0.7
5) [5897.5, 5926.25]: 2.1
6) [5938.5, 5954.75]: 0.6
